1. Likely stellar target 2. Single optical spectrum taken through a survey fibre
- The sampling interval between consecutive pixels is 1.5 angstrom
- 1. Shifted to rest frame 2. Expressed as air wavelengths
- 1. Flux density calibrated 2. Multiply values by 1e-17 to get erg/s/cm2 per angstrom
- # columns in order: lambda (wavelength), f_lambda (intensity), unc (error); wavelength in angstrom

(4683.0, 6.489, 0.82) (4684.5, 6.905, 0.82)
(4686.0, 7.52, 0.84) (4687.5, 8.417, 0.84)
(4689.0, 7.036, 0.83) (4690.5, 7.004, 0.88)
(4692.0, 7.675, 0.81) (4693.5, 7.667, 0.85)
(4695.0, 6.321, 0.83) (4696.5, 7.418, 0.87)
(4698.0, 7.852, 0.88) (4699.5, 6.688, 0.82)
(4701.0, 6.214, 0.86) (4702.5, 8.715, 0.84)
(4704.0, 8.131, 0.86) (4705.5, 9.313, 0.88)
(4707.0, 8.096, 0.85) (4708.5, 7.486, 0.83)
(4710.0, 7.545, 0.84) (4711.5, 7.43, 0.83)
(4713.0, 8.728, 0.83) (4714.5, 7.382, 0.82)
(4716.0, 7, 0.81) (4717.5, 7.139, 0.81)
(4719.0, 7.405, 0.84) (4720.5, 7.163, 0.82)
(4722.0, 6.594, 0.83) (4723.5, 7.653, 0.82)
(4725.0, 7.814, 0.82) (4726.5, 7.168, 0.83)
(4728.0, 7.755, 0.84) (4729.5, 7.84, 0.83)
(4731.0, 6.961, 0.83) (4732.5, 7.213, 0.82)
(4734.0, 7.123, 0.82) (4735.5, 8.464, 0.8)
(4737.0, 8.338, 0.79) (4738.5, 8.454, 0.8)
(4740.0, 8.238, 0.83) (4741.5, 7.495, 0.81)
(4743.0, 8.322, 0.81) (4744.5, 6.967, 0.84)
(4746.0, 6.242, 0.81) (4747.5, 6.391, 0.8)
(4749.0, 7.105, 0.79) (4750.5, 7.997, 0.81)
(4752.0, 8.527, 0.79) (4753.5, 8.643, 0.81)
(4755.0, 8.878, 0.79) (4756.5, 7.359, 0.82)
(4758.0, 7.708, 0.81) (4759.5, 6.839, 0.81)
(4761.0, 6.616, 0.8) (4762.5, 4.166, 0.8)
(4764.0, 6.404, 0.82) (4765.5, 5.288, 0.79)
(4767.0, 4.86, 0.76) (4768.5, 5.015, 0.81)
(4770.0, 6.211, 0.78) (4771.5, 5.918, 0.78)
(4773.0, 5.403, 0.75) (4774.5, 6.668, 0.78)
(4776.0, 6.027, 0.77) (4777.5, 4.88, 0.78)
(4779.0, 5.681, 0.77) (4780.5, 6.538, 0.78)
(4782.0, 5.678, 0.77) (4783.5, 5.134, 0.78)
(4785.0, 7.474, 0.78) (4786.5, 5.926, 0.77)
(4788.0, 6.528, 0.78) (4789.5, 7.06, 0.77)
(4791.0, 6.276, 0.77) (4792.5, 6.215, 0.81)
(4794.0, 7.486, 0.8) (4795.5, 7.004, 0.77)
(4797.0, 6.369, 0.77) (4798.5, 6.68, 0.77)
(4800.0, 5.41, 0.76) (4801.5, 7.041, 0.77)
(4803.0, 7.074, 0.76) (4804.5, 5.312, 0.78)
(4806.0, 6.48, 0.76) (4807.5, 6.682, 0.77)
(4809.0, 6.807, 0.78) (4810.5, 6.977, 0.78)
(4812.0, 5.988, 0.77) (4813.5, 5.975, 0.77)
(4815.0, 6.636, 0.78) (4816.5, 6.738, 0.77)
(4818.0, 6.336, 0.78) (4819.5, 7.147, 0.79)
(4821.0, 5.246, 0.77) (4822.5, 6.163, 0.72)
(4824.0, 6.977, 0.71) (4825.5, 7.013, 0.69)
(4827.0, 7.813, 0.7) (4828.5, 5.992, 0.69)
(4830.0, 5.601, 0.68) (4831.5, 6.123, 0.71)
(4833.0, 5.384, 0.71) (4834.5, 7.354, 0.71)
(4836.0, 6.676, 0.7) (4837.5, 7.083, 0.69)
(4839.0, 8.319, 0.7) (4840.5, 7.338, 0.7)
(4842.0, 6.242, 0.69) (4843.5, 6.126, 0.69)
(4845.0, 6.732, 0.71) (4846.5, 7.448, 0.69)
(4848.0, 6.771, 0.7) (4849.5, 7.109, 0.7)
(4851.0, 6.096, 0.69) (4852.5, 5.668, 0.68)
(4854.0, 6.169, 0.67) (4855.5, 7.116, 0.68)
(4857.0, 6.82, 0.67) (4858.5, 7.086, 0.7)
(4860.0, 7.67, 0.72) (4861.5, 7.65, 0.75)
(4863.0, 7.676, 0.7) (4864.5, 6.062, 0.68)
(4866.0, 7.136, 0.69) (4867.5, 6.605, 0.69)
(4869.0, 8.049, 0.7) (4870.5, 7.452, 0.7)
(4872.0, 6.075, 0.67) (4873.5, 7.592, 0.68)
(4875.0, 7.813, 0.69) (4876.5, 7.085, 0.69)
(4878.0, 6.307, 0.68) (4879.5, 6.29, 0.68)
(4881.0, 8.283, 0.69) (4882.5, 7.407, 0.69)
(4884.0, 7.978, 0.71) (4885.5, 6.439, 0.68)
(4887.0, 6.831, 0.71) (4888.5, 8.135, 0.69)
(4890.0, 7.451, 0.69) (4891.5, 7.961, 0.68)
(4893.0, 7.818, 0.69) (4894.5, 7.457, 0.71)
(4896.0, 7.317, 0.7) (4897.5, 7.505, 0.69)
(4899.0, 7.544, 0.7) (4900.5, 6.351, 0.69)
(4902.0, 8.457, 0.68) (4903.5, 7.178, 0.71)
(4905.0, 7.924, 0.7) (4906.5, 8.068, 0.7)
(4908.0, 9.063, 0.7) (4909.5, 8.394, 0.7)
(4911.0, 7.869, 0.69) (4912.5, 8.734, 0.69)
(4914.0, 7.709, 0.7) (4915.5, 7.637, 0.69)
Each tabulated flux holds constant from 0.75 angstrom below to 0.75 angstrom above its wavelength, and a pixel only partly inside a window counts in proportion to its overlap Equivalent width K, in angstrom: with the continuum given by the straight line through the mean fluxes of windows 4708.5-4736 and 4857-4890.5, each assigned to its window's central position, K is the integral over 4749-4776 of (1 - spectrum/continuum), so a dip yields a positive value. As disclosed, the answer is 2.9 angstrom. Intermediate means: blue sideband 7.46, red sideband 7.22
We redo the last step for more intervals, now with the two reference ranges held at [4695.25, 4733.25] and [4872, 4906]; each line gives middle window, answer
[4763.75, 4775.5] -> 2.8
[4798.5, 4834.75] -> 5.0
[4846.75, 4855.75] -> 1.1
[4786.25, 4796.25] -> 1.1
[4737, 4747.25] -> -0.1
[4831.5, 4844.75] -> 1.2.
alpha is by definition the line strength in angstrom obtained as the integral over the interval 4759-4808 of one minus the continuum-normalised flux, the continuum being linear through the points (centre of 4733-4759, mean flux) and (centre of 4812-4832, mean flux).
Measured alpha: 6.6 angstrom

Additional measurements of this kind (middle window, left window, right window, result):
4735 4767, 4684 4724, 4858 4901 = 0.7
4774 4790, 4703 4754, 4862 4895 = 3.0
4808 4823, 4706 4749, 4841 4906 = 1.8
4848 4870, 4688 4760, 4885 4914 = 2.2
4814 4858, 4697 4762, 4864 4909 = 4.9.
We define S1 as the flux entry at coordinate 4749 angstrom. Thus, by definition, 7.105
